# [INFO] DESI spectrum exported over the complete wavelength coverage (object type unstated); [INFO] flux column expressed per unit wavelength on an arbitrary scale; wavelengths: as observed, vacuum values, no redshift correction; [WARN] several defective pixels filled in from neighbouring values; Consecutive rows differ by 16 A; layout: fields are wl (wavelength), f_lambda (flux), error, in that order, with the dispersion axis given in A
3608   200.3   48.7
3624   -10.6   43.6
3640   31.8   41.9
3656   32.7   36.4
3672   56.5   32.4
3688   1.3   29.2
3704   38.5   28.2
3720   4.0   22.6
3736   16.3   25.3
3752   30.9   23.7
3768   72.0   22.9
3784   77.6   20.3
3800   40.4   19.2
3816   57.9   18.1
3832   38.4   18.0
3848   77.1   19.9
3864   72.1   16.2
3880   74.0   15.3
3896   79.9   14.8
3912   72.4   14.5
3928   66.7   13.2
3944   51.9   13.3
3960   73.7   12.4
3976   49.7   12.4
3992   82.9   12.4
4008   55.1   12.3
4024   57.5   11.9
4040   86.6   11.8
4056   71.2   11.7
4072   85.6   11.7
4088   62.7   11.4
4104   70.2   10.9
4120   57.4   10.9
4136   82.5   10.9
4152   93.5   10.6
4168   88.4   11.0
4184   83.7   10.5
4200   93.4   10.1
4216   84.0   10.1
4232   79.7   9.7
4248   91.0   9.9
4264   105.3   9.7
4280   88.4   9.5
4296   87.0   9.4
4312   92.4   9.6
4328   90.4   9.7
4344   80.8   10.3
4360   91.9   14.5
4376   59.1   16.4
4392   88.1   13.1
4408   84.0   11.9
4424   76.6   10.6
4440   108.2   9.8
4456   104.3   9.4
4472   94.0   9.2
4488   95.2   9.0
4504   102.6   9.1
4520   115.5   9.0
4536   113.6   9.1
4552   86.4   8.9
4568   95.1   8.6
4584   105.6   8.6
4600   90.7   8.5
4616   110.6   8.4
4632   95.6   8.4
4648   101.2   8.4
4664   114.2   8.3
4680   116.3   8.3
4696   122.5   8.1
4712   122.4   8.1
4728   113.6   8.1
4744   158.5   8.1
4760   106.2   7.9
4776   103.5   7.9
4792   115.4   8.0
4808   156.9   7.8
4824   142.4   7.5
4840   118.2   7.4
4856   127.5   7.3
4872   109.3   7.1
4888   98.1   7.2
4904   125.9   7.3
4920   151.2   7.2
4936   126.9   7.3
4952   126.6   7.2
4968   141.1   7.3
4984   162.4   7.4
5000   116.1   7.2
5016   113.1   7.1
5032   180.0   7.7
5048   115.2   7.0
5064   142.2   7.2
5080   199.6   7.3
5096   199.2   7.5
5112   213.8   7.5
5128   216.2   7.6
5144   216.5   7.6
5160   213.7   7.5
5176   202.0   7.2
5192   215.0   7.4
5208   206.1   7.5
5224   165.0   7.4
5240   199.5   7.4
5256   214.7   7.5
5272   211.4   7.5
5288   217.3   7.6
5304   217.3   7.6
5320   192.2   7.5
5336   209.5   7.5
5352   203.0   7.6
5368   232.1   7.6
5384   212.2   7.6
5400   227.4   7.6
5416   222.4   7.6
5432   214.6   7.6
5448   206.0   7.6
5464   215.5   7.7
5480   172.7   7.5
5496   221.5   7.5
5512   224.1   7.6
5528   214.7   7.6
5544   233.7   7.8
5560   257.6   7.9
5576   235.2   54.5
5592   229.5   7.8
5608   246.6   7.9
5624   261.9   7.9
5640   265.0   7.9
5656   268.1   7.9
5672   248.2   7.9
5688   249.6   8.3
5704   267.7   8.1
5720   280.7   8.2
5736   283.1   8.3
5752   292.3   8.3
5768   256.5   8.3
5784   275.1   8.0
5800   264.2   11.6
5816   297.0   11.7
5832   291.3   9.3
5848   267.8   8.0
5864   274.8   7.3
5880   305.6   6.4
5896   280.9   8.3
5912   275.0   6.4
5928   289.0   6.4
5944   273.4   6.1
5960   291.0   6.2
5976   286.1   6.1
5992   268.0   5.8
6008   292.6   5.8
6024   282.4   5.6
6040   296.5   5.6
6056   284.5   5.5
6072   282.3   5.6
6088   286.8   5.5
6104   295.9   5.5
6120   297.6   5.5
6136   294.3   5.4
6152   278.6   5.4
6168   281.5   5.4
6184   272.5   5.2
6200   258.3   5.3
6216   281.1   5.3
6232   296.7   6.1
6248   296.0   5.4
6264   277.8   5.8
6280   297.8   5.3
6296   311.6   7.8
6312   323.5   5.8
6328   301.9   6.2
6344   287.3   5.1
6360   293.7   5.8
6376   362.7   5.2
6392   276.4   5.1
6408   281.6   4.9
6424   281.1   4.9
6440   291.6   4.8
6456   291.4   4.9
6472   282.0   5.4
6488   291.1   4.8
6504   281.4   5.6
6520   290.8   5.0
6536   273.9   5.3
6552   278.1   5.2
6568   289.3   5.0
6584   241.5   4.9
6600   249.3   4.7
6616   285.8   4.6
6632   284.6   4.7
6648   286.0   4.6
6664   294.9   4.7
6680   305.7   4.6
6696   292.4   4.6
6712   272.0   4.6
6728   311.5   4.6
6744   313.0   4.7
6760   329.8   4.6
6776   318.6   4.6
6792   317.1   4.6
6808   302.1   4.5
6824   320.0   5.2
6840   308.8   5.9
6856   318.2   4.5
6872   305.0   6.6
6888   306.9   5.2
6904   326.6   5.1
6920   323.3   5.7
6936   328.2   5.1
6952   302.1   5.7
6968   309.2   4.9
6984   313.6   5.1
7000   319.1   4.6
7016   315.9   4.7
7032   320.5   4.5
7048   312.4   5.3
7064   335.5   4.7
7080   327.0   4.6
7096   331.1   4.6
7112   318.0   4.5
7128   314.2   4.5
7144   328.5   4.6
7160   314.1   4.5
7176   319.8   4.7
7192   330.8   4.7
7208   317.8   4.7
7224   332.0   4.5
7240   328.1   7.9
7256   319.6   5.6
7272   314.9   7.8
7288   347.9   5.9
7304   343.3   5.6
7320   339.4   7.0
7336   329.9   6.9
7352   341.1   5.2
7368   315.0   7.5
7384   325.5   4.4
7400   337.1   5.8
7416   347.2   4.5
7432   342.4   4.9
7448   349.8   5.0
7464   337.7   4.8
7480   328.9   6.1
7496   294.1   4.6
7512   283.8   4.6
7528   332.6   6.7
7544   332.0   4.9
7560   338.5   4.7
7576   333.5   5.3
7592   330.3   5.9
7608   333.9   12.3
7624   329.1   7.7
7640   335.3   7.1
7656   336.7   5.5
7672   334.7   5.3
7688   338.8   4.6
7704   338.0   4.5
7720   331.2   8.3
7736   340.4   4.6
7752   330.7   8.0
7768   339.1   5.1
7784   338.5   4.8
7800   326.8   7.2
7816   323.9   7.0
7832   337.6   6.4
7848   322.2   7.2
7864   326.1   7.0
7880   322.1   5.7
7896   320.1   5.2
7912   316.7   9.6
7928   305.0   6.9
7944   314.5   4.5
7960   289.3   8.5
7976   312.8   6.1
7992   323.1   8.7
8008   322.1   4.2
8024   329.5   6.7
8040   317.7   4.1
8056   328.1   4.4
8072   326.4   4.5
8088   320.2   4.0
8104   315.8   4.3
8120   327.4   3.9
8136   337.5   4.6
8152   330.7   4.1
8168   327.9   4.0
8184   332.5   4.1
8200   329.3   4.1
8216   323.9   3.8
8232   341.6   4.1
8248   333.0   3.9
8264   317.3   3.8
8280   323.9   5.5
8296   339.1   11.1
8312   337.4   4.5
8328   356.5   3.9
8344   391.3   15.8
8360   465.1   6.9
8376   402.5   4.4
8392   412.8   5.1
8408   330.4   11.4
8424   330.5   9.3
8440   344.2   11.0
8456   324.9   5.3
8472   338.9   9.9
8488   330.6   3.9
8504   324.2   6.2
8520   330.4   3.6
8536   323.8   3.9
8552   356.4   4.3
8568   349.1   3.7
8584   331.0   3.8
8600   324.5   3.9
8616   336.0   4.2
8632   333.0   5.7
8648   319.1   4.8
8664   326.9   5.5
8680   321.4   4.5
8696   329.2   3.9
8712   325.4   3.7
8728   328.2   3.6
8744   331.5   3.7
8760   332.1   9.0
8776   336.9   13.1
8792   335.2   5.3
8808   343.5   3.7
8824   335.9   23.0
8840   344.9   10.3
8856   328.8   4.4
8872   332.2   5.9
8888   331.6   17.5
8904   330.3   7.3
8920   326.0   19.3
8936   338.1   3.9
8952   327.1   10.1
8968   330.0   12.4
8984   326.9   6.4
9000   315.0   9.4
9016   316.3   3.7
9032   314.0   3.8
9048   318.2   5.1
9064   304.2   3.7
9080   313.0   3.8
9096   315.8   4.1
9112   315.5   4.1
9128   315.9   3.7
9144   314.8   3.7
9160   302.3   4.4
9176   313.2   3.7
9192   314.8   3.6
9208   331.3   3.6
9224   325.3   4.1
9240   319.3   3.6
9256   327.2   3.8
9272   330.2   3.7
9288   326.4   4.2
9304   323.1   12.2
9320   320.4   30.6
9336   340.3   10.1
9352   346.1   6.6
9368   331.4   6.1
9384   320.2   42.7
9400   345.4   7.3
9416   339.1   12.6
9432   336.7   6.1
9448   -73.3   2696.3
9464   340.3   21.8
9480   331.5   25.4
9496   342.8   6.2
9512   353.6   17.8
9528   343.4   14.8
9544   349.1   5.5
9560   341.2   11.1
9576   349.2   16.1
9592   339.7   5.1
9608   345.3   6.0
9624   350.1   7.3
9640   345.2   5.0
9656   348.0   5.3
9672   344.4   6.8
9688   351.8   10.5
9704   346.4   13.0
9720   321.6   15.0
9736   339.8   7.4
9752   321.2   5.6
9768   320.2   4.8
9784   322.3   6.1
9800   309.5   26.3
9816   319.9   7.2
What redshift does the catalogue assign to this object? 0.27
